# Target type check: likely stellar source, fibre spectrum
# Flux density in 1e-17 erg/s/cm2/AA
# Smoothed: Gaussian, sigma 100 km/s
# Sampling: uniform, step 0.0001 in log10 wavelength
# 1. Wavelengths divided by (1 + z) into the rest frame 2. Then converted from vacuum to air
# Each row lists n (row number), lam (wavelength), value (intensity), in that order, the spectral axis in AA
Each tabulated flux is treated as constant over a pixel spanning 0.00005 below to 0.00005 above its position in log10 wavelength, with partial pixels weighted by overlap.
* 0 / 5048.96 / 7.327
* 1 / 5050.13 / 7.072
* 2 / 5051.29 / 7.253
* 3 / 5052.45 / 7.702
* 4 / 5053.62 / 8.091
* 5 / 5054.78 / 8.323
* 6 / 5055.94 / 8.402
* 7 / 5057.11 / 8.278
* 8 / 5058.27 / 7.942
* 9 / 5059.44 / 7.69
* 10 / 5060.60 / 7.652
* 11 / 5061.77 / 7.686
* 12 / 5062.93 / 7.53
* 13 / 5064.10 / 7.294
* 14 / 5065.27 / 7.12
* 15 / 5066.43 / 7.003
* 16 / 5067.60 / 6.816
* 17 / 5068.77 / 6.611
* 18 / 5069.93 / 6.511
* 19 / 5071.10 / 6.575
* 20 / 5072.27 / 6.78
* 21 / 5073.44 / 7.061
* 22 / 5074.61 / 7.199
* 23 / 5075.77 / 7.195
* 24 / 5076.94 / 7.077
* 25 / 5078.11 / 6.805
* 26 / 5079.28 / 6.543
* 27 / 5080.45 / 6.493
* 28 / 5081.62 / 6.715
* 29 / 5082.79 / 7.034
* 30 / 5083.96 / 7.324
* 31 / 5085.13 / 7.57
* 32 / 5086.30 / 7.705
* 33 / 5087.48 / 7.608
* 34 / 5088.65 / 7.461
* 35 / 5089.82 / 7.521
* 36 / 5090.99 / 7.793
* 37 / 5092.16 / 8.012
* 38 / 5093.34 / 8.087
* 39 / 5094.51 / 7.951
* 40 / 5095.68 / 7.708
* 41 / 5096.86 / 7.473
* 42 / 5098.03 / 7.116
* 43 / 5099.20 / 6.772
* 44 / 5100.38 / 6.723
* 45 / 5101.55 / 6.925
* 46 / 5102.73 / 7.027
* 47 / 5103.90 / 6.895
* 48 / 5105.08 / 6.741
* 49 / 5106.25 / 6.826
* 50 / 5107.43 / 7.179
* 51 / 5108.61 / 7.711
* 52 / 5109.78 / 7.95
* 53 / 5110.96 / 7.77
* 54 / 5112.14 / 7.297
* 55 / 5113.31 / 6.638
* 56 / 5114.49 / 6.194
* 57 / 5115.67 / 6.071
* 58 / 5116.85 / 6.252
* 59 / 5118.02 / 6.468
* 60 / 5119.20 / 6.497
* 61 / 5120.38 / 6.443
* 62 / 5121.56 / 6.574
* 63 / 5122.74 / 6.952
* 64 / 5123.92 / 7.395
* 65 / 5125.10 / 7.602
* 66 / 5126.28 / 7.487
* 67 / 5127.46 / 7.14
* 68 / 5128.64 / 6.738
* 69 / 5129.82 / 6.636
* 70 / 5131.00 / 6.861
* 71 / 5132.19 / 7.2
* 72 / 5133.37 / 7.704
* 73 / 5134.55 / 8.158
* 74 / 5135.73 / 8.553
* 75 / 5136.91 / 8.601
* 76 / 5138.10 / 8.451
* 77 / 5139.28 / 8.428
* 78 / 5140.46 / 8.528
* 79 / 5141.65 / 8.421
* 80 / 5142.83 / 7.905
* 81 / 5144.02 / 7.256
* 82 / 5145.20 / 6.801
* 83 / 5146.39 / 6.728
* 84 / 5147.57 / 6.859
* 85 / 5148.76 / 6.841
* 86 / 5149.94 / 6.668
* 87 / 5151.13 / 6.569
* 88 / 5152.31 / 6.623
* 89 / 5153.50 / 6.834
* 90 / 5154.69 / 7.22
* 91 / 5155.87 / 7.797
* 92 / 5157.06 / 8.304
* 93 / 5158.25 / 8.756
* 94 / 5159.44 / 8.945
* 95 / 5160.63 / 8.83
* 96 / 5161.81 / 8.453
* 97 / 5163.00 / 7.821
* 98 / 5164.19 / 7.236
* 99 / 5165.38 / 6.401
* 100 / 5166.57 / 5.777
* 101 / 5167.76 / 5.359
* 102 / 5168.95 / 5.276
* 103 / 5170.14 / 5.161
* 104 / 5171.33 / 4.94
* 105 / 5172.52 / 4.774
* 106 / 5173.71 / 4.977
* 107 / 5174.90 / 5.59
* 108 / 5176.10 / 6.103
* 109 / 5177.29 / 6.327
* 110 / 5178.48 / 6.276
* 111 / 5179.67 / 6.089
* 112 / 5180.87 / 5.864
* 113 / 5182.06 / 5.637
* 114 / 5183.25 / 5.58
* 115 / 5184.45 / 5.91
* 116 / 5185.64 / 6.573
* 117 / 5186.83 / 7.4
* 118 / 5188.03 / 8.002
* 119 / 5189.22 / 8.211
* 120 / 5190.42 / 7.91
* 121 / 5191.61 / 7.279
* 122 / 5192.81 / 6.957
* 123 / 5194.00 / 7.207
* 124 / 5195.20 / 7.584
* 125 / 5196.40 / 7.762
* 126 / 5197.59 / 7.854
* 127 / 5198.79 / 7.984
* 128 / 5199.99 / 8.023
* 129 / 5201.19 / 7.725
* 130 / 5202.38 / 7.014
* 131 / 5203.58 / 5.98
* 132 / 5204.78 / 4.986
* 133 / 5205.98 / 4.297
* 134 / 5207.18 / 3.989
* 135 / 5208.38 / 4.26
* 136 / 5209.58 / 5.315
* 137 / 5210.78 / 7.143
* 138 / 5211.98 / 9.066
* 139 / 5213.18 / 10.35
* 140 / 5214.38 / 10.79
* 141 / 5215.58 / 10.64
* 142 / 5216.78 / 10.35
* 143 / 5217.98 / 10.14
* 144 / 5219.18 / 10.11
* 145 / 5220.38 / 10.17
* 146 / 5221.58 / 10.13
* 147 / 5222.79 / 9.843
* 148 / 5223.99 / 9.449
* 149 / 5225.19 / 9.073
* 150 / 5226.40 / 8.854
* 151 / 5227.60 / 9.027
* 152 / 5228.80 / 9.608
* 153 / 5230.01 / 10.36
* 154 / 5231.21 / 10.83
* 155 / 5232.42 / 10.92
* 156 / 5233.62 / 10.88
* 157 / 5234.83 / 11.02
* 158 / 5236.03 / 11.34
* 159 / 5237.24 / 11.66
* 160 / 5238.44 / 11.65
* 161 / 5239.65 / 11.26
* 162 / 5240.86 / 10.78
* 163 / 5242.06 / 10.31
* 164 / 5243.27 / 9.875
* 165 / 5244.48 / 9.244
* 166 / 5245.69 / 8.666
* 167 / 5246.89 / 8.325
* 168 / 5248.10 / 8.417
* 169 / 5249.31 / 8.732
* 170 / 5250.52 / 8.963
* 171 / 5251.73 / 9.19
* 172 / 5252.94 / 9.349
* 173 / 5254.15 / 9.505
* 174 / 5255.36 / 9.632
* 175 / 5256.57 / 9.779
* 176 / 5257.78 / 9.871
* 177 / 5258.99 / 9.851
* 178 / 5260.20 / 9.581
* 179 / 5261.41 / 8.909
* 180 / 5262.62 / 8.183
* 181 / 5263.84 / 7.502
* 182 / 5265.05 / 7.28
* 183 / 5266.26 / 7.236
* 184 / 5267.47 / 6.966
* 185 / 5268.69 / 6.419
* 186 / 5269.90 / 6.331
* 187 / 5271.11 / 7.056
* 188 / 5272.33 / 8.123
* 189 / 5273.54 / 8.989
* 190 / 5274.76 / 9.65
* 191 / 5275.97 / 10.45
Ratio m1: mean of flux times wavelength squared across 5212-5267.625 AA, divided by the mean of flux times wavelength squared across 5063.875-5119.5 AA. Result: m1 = 1.45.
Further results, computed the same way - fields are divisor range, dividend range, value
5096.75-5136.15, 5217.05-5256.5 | 1.47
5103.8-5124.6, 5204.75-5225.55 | 1.27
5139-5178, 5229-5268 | 1.43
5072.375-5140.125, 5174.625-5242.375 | 1.19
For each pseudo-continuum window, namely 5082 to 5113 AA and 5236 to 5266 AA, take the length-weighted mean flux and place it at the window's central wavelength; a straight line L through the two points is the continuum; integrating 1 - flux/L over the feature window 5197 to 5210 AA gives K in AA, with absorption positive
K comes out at 3.9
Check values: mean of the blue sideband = 7.38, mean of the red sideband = 9.45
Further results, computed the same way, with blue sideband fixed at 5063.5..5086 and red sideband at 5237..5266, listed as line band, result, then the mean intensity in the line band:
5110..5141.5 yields 1.5 AA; 7.28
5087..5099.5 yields -0.7 AA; 7.61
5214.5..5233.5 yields -2.1 AA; 10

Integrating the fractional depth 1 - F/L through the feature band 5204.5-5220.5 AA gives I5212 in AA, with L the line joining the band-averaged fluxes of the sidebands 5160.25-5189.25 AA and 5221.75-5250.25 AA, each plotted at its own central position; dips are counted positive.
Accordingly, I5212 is 1.3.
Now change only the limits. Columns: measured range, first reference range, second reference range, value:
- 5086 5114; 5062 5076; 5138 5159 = -0.7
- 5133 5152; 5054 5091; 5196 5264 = 1.0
